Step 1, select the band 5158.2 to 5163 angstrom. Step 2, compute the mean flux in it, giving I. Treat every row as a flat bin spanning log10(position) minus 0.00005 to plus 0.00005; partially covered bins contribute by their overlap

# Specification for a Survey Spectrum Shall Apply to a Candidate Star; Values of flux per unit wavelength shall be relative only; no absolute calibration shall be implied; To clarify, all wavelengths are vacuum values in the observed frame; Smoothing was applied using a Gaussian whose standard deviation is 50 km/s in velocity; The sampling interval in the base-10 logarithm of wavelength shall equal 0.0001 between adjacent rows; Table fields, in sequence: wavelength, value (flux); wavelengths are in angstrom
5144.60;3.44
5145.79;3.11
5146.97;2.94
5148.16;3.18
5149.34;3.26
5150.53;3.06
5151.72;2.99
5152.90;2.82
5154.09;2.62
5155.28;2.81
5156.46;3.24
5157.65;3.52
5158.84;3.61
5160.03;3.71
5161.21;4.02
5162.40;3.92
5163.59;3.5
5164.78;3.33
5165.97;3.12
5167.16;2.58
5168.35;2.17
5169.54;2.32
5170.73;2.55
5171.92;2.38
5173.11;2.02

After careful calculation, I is 3.81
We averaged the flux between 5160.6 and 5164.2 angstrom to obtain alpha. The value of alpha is 3.82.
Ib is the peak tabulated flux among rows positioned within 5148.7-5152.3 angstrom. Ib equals 3.26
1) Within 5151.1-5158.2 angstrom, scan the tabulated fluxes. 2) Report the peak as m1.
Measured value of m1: 3.52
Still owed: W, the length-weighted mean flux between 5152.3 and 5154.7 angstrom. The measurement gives 2.72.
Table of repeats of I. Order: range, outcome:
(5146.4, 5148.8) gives 3.07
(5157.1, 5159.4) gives 3.56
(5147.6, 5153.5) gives 3.06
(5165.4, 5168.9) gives 2.63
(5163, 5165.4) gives 3.41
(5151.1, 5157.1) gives 2.9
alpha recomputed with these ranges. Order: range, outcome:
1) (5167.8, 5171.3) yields 2.35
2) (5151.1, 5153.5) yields 2.9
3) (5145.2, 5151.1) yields 3.11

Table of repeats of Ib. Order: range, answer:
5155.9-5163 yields 4.02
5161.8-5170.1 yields 3.92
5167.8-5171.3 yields 2.55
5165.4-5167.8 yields 3.12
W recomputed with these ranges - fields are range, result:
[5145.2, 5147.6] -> 3.03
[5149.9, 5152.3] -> 3.02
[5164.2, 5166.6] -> 3.21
